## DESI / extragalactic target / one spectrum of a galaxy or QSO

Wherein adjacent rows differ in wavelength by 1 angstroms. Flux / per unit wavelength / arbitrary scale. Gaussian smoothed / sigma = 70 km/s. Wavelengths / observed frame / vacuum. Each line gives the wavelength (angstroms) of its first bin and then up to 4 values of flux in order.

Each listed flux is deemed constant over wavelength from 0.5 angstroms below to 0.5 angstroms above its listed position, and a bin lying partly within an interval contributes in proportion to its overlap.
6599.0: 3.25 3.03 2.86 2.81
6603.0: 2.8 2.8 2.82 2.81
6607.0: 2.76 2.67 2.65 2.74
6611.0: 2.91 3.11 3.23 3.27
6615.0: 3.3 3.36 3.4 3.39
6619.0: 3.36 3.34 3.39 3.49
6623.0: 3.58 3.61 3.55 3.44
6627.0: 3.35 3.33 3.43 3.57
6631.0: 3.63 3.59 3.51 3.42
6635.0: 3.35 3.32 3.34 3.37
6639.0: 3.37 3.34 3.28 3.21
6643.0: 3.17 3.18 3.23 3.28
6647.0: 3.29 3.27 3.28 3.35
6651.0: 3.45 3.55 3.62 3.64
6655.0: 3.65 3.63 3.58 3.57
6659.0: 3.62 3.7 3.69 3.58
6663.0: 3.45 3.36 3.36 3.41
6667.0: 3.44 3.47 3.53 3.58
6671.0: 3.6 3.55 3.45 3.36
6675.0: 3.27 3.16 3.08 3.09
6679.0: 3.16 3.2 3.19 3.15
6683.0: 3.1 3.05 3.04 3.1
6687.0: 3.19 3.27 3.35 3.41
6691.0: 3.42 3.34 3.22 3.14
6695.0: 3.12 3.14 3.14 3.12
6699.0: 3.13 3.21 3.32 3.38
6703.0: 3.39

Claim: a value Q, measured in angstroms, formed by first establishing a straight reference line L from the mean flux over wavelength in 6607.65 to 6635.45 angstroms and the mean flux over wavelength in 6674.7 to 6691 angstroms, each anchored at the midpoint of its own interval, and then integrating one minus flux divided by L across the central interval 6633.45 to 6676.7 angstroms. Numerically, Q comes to -2.4 angstroms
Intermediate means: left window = 3.32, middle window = 3.42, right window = 3.18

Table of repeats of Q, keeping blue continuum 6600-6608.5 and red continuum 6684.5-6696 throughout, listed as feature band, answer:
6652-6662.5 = -1.90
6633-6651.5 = -1.96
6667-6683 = -0.83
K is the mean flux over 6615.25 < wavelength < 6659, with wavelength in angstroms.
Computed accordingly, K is 3.42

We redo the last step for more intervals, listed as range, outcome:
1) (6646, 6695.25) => 3.37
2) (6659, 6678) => 3.44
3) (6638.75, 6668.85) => 3.44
